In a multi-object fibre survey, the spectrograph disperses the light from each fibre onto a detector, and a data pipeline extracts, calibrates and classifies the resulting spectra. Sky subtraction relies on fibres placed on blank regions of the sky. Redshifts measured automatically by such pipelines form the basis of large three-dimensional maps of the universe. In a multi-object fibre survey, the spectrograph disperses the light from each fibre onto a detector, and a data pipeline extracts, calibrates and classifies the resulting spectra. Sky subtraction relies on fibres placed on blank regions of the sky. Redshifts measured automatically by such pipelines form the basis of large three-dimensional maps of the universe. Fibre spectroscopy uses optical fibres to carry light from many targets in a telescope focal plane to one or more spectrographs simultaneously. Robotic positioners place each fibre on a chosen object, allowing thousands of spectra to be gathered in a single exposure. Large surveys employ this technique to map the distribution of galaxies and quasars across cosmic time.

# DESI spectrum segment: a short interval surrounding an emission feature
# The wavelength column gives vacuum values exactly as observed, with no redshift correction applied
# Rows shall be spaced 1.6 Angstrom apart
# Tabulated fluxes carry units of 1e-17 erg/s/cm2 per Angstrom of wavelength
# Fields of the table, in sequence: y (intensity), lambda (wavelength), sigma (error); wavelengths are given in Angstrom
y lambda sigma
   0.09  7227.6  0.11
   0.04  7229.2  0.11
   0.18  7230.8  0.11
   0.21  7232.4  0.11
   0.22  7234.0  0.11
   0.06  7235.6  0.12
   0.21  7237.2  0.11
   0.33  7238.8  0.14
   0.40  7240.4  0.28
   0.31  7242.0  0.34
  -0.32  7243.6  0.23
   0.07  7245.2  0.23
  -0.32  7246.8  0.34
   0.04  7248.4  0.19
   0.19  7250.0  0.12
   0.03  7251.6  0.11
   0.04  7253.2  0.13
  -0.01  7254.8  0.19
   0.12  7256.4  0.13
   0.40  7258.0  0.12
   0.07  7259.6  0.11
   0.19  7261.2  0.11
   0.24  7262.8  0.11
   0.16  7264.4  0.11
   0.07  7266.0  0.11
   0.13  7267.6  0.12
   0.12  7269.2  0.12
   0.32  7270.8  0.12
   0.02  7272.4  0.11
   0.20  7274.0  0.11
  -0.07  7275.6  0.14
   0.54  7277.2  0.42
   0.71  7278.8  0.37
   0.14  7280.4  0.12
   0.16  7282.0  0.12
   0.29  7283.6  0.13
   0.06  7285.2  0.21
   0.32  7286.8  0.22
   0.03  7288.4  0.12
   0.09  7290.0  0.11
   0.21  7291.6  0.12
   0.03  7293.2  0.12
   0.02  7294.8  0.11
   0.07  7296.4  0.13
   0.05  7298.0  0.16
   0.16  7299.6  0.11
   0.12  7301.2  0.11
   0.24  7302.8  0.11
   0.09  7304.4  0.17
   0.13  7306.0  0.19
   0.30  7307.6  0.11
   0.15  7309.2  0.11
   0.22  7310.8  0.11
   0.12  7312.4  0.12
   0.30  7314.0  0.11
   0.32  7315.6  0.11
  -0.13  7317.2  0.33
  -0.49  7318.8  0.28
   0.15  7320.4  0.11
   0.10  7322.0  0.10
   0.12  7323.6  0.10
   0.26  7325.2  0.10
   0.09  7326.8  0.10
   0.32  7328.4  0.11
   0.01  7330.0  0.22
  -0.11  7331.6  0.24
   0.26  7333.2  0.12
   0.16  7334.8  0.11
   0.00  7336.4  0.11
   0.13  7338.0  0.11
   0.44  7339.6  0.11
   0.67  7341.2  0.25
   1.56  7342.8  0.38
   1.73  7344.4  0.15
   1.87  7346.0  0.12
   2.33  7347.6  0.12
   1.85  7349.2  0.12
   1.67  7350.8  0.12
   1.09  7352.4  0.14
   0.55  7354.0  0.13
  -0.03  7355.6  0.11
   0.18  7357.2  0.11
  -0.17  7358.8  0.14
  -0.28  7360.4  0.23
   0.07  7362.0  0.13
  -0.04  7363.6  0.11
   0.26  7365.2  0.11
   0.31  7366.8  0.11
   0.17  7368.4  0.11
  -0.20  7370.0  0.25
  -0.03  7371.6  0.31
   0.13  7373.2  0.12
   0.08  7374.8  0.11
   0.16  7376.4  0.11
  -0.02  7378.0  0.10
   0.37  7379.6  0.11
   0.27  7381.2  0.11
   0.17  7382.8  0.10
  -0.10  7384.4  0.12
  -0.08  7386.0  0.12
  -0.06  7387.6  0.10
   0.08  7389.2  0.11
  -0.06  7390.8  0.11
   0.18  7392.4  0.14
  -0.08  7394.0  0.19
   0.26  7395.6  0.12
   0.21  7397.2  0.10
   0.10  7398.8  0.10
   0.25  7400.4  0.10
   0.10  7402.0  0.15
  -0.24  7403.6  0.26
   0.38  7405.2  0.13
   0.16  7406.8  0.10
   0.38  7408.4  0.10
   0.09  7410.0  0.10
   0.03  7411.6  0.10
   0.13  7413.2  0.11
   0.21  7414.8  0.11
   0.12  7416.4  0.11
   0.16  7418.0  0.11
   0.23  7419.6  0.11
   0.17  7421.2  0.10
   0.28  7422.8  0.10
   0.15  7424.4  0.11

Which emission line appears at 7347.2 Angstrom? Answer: [O II] 3727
